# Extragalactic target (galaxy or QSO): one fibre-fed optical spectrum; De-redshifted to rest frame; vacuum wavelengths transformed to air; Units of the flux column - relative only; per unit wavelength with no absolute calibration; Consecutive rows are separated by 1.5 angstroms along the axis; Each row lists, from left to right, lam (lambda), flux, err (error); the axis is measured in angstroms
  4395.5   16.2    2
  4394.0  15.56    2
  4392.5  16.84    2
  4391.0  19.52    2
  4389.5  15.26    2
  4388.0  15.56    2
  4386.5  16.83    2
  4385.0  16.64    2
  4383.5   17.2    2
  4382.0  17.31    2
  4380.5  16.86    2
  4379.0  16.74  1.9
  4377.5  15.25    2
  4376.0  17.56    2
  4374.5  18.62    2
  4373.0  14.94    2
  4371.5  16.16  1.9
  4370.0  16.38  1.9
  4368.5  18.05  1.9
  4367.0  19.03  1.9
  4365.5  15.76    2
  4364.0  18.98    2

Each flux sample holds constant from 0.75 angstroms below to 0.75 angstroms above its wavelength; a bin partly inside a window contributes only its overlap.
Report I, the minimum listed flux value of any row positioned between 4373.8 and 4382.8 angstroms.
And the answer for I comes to 15.25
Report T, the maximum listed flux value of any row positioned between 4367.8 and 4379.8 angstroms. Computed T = 18.62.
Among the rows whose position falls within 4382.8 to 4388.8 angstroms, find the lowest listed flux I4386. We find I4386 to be 15.56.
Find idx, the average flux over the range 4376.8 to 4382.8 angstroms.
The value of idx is 16.6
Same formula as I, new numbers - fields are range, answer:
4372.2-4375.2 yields 14.94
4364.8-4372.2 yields 15.76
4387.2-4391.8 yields 15.26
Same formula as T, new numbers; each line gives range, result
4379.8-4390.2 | 17.31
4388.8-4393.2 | 19.52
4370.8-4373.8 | 16.16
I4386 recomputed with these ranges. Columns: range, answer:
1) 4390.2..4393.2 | 16.84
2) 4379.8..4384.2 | 16.86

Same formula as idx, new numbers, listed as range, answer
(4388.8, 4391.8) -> 17.4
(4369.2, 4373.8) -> 15.9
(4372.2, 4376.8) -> 17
